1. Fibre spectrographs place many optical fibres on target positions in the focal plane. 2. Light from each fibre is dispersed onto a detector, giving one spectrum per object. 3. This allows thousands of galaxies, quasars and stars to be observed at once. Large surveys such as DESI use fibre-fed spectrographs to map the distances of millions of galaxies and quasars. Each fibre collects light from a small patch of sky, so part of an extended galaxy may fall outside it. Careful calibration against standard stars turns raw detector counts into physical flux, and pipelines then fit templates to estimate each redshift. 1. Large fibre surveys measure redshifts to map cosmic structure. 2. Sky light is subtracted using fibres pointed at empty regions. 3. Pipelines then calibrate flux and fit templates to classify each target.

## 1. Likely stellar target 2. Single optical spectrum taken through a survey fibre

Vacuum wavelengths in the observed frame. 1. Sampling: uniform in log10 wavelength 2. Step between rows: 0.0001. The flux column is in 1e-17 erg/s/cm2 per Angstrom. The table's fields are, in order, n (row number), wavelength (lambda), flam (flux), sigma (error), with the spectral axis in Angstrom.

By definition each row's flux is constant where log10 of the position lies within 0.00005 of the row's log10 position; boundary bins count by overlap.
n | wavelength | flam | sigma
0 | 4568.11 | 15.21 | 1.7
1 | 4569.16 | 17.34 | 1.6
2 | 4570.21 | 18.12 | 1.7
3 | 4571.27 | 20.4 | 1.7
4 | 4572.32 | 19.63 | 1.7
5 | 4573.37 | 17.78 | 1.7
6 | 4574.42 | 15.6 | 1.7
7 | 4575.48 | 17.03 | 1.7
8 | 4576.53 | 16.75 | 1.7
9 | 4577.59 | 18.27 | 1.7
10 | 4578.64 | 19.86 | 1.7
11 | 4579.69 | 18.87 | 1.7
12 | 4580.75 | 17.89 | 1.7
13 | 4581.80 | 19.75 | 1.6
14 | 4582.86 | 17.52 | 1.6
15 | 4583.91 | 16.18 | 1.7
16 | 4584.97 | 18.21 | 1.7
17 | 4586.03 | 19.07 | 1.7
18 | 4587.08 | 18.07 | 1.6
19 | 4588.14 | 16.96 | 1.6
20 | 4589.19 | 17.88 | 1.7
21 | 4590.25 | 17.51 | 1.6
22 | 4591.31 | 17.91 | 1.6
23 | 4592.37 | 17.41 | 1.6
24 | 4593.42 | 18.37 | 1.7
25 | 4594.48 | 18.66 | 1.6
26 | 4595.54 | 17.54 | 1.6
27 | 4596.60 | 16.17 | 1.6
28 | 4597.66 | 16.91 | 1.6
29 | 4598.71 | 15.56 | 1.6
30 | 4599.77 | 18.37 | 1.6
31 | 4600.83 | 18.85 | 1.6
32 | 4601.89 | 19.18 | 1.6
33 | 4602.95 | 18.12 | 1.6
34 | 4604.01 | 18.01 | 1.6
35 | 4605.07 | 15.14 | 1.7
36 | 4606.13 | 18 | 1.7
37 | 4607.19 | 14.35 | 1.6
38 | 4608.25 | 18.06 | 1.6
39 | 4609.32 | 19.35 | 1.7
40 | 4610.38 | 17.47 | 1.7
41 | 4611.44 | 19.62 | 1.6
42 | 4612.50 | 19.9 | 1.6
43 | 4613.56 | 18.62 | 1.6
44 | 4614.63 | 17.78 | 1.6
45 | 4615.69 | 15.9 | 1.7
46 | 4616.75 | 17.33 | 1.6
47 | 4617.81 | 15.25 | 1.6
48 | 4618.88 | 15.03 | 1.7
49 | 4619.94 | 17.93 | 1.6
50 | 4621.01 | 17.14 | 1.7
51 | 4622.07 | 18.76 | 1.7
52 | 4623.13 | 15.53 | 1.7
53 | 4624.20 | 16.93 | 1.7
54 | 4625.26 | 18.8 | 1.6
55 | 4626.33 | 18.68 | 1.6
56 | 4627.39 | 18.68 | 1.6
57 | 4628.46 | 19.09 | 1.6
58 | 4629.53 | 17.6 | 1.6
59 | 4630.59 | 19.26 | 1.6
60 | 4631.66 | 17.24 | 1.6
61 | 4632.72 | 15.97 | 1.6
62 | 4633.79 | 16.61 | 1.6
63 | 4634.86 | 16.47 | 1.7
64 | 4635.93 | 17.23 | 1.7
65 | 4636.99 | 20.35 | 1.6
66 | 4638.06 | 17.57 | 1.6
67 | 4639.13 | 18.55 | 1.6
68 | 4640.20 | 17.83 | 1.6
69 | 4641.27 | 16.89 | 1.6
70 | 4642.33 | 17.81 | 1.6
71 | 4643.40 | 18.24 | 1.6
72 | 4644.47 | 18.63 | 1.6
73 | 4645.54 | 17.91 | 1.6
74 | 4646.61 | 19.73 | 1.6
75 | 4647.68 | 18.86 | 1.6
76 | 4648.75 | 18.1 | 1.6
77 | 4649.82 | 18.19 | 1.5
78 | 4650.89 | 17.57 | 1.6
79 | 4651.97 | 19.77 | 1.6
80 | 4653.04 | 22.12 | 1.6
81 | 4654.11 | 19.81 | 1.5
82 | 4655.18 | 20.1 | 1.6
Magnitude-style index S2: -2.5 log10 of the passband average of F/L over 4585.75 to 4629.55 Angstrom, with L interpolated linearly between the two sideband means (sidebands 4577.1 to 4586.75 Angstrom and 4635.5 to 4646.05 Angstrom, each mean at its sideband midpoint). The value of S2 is 0.04 mag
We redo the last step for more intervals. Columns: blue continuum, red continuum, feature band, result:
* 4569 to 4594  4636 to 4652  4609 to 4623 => 0.034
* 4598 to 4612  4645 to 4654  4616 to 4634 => 0.055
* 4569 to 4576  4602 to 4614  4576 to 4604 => 0.003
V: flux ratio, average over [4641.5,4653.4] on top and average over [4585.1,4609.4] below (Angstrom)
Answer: 1.06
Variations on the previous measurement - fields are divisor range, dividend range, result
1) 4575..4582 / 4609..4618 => 0.98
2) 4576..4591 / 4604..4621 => 0.96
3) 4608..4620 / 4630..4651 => 1.02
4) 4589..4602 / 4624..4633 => 1.03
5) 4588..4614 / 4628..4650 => 1.01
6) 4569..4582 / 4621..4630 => 0.98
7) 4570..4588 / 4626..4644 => 0.99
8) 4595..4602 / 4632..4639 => 1.00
